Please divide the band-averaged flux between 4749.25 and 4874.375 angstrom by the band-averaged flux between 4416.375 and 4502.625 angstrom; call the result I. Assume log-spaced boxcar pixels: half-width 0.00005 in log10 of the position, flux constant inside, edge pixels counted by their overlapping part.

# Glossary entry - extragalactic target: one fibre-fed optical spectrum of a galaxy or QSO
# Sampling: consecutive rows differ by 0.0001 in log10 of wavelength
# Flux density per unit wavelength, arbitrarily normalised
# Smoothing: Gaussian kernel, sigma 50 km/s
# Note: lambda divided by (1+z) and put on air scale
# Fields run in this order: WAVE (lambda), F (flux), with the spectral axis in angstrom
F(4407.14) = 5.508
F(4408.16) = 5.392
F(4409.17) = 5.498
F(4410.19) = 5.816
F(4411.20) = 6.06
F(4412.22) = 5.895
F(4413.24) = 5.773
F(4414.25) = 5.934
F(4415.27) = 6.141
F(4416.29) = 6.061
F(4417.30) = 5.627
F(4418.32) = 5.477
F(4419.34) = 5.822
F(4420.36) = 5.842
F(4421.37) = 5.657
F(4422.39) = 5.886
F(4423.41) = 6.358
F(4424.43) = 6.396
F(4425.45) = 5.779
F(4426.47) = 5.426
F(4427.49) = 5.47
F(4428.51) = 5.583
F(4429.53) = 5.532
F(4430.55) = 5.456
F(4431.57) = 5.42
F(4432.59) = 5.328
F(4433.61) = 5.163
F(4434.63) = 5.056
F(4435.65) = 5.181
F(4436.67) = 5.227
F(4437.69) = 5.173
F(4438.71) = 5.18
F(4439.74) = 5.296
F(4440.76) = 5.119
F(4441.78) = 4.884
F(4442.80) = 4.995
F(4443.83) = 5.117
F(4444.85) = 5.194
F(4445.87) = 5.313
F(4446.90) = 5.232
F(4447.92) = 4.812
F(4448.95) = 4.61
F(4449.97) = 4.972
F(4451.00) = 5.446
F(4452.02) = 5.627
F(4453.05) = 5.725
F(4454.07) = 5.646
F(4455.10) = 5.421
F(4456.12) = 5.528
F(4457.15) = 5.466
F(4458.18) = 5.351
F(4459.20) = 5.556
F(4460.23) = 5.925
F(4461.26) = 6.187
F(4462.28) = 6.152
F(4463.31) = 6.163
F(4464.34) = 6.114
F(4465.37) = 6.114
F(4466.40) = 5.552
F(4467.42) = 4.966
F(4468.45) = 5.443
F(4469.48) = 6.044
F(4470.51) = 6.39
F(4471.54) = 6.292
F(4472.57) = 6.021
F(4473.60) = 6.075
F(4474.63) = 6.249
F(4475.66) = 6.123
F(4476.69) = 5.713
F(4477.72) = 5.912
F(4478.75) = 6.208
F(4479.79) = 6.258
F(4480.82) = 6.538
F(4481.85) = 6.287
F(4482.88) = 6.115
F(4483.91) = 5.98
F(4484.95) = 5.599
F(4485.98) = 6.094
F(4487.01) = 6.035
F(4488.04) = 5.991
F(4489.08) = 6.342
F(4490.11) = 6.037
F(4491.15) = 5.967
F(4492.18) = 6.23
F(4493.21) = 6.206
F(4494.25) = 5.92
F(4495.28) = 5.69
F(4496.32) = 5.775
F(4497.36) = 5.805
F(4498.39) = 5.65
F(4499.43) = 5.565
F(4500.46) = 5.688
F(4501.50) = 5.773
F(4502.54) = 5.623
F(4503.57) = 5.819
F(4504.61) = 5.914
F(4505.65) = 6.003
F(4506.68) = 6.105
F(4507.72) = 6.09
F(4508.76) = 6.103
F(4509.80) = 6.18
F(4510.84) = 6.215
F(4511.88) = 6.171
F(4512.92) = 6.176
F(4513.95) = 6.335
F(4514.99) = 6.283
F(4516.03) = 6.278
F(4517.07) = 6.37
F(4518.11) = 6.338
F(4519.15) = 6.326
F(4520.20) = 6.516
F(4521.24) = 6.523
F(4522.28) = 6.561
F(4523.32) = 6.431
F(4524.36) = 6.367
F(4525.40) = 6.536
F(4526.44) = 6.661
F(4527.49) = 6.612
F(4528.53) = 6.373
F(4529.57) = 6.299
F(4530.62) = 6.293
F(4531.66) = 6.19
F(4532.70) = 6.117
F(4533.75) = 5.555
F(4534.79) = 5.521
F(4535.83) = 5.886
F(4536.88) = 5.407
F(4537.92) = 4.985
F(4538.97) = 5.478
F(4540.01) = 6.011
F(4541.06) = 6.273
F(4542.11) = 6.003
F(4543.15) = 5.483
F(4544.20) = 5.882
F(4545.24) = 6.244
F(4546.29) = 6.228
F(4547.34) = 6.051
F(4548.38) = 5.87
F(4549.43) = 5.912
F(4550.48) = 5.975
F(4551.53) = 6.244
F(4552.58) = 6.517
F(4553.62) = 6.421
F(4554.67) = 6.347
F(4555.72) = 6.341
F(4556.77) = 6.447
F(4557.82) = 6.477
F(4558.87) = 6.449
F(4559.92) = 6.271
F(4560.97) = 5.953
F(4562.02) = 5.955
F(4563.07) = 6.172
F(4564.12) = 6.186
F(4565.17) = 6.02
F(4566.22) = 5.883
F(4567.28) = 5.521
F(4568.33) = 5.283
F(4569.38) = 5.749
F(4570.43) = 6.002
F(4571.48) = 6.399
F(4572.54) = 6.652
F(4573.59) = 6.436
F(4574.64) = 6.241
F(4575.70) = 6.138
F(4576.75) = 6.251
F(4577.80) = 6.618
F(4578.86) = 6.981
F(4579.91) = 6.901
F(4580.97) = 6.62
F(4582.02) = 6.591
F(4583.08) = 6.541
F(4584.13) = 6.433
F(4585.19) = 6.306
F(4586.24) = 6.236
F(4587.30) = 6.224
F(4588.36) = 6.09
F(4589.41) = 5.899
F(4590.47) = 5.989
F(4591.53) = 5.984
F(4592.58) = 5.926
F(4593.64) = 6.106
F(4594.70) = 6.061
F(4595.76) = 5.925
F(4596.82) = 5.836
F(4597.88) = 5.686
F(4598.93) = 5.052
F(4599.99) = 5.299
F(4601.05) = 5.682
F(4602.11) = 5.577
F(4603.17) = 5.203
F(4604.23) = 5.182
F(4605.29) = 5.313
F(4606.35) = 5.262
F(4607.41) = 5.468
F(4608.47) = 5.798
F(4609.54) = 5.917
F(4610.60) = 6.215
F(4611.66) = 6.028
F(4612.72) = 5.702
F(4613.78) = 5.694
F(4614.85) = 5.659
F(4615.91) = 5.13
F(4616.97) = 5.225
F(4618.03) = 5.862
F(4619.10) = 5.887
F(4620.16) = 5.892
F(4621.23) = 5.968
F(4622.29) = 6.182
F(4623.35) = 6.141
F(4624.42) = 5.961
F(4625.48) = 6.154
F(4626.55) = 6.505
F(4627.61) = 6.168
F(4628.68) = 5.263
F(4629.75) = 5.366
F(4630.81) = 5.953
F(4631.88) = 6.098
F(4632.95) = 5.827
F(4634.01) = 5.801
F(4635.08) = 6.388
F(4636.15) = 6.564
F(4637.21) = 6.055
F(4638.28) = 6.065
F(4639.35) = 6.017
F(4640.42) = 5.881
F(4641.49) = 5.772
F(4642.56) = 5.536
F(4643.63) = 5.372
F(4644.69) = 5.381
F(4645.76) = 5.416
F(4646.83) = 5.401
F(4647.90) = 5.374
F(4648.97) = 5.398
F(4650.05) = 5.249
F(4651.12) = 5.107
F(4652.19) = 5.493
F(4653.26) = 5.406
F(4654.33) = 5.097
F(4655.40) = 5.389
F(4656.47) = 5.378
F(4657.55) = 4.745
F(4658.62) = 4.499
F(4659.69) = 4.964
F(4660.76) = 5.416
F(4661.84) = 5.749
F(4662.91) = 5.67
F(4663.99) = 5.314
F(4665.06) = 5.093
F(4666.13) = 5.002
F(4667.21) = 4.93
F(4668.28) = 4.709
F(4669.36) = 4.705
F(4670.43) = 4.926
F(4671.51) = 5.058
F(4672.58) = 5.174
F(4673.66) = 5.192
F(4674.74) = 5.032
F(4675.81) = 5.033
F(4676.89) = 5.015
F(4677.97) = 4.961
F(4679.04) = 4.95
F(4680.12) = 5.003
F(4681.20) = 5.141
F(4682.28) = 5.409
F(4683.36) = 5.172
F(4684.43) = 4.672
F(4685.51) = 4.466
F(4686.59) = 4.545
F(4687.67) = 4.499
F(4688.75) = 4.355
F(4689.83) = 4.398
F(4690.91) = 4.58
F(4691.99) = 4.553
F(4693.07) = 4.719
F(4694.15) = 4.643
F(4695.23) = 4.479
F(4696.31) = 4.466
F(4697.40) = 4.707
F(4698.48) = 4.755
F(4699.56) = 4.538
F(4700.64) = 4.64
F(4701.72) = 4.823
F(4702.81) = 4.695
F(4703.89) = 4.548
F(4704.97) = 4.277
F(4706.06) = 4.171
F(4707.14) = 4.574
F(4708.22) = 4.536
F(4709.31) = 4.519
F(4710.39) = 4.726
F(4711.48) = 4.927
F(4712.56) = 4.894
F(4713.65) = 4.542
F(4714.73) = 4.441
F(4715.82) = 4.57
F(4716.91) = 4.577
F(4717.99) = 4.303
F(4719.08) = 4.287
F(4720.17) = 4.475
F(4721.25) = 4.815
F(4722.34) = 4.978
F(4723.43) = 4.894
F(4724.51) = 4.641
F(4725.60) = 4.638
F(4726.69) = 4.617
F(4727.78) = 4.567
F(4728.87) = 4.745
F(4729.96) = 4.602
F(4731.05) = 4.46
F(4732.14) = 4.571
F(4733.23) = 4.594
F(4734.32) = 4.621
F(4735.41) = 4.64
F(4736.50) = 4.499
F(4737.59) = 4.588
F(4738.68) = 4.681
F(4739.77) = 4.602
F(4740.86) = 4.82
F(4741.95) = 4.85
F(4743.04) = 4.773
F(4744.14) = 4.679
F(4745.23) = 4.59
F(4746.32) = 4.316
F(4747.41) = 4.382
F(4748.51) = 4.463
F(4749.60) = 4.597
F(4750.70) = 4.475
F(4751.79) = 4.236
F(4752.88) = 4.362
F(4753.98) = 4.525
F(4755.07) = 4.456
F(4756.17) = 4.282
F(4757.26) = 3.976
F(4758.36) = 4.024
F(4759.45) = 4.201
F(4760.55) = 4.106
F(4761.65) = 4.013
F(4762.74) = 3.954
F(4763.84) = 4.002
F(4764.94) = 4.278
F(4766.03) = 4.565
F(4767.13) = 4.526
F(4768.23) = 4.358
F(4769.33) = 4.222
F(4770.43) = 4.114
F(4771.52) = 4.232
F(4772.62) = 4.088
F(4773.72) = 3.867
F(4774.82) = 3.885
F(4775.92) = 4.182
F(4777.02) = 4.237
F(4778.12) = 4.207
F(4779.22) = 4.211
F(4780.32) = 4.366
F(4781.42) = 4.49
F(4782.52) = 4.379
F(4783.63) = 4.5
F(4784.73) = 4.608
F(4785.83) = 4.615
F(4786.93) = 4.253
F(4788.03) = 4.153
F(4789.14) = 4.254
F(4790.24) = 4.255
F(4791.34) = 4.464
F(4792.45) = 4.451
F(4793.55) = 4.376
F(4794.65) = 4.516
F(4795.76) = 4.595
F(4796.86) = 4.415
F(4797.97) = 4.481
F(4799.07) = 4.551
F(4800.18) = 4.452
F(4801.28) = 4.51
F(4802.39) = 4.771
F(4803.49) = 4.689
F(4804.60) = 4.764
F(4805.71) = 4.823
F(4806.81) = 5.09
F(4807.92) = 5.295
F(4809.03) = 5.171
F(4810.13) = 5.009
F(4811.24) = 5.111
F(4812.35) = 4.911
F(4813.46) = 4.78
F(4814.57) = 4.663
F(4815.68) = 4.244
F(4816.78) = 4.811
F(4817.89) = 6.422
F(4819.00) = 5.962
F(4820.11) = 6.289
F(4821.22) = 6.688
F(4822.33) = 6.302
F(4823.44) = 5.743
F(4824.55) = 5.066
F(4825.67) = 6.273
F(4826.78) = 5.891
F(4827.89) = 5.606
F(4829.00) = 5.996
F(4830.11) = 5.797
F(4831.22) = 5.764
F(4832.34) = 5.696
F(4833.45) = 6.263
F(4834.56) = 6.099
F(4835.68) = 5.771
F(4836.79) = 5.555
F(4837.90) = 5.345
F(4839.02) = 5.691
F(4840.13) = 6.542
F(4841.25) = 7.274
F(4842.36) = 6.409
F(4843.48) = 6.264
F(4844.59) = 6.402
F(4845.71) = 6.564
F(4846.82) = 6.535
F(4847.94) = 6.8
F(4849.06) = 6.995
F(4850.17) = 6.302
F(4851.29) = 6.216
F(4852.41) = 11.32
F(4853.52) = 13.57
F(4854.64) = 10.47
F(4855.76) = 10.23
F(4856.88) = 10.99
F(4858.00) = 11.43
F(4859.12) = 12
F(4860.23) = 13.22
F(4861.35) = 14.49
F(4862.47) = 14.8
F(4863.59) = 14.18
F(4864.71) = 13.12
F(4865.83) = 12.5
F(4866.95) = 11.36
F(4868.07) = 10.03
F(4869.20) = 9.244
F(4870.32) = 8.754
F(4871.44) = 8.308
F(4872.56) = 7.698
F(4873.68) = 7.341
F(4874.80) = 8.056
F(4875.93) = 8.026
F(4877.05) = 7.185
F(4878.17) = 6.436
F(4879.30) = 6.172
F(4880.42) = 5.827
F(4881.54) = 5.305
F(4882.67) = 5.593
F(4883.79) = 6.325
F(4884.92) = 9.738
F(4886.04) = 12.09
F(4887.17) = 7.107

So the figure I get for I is 1.08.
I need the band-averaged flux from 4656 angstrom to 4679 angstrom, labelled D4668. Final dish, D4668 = 5.07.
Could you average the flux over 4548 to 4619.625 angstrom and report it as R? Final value 6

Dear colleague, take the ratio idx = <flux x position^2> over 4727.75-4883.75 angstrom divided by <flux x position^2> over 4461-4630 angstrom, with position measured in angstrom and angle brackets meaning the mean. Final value 1.1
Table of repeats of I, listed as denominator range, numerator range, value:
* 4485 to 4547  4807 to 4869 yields 1.26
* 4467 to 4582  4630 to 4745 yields 0.81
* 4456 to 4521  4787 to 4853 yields 0.92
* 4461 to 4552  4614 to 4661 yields 0.93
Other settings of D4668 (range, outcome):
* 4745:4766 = 4.28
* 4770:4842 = 5.02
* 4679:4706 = 4.67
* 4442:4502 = 5.78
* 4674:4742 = 4.67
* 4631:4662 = 5.55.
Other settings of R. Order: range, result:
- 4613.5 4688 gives 5.42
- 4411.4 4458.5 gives 5.47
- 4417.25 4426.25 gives 5.87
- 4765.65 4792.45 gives 4.29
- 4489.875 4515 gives 5.97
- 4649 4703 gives 4.93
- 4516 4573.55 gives 6.13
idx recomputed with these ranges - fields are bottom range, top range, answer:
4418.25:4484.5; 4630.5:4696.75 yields 1.01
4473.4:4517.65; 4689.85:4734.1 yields 0.84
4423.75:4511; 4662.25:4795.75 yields 0.89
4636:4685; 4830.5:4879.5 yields 1.78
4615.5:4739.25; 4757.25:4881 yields 1.32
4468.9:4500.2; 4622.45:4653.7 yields 1.02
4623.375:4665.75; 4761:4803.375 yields 0.82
